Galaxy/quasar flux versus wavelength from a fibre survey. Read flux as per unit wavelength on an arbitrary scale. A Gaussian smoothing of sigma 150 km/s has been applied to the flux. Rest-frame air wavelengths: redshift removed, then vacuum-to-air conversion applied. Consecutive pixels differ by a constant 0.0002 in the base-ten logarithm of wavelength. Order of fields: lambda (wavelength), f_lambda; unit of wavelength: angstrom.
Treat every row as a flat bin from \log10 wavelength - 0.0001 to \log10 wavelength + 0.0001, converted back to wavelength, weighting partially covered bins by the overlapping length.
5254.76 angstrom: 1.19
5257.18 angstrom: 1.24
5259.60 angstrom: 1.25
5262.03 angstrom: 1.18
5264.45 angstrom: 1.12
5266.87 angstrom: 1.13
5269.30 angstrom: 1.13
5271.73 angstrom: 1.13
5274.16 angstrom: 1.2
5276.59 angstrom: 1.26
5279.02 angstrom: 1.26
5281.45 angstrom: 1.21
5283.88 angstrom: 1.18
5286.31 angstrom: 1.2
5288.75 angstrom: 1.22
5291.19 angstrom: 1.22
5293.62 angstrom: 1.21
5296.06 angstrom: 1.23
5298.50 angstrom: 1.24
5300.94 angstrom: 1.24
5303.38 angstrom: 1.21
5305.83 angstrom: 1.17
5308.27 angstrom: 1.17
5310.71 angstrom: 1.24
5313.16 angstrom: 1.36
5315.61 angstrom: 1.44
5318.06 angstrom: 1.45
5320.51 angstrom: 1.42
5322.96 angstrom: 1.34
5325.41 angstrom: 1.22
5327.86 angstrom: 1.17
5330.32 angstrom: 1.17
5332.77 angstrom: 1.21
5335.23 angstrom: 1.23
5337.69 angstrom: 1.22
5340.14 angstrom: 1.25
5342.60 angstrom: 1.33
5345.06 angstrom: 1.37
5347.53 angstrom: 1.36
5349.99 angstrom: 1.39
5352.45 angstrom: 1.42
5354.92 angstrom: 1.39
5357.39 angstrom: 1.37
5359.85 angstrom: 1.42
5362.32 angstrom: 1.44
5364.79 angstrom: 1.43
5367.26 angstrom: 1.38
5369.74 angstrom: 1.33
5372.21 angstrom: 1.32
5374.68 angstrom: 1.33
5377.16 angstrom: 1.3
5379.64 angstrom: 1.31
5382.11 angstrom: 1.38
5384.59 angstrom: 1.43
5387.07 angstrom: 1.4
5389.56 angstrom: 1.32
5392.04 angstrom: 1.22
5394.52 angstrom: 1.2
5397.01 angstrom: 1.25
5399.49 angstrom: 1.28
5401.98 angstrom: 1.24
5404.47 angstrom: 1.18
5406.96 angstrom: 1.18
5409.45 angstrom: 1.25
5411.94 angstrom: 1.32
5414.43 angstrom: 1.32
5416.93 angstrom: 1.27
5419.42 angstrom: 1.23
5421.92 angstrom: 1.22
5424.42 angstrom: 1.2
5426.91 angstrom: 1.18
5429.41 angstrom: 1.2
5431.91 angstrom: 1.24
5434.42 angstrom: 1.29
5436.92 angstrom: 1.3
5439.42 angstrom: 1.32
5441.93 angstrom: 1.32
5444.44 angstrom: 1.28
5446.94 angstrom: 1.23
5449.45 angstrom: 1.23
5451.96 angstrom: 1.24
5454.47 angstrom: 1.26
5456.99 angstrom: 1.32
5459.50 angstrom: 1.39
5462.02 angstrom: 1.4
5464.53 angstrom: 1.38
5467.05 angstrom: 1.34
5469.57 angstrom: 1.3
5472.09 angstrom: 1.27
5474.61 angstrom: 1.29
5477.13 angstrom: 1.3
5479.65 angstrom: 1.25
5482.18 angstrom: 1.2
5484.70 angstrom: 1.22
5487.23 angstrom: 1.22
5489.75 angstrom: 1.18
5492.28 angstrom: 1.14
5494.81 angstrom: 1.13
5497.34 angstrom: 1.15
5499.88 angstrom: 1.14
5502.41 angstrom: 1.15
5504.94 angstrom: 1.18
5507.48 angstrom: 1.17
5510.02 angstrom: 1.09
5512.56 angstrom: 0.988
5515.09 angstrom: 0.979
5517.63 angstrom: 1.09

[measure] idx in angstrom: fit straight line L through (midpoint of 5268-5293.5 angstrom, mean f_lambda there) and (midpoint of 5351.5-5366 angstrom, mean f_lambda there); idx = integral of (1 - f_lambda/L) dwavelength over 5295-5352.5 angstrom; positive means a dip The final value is 1.5 angstrom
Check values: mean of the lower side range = 1.2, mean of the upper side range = 1.41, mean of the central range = 1.28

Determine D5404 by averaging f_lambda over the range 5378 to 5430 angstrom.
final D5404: 1.27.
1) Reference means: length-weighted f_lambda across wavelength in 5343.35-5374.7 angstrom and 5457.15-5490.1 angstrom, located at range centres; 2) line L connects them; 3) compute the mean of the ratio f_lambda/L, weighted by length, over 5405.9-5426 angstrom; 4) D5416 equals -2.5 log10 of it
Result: 0.07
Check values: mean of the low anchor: 1.38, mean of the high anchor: 1.29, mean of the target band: 1.25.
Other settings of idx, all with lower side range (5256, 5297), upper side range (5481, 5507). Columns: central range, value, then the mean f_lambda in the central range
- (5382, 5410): -2.1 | 1.27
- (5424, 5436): -0.5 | 1.23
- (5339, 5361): -3.3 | 1.37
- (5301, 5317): -1.0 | 1.26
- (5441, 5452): -0.8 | 1.26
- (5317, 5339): -1.4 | 1.27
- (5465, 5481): -1.7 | 1.3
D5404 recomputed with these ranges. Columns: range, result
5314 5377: 1.34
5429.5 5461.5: 1.28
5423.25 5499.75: 1.26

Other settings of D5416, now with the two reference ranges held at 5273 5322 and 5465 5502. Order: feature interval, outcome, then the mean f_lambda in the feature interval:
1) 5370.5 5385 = -0.08 mag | 1.34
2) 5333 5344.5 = -0.01 mag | 1.26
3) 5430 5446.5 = -0.04 mag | 1.29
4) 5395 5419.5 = -0.01 mag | 1.25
